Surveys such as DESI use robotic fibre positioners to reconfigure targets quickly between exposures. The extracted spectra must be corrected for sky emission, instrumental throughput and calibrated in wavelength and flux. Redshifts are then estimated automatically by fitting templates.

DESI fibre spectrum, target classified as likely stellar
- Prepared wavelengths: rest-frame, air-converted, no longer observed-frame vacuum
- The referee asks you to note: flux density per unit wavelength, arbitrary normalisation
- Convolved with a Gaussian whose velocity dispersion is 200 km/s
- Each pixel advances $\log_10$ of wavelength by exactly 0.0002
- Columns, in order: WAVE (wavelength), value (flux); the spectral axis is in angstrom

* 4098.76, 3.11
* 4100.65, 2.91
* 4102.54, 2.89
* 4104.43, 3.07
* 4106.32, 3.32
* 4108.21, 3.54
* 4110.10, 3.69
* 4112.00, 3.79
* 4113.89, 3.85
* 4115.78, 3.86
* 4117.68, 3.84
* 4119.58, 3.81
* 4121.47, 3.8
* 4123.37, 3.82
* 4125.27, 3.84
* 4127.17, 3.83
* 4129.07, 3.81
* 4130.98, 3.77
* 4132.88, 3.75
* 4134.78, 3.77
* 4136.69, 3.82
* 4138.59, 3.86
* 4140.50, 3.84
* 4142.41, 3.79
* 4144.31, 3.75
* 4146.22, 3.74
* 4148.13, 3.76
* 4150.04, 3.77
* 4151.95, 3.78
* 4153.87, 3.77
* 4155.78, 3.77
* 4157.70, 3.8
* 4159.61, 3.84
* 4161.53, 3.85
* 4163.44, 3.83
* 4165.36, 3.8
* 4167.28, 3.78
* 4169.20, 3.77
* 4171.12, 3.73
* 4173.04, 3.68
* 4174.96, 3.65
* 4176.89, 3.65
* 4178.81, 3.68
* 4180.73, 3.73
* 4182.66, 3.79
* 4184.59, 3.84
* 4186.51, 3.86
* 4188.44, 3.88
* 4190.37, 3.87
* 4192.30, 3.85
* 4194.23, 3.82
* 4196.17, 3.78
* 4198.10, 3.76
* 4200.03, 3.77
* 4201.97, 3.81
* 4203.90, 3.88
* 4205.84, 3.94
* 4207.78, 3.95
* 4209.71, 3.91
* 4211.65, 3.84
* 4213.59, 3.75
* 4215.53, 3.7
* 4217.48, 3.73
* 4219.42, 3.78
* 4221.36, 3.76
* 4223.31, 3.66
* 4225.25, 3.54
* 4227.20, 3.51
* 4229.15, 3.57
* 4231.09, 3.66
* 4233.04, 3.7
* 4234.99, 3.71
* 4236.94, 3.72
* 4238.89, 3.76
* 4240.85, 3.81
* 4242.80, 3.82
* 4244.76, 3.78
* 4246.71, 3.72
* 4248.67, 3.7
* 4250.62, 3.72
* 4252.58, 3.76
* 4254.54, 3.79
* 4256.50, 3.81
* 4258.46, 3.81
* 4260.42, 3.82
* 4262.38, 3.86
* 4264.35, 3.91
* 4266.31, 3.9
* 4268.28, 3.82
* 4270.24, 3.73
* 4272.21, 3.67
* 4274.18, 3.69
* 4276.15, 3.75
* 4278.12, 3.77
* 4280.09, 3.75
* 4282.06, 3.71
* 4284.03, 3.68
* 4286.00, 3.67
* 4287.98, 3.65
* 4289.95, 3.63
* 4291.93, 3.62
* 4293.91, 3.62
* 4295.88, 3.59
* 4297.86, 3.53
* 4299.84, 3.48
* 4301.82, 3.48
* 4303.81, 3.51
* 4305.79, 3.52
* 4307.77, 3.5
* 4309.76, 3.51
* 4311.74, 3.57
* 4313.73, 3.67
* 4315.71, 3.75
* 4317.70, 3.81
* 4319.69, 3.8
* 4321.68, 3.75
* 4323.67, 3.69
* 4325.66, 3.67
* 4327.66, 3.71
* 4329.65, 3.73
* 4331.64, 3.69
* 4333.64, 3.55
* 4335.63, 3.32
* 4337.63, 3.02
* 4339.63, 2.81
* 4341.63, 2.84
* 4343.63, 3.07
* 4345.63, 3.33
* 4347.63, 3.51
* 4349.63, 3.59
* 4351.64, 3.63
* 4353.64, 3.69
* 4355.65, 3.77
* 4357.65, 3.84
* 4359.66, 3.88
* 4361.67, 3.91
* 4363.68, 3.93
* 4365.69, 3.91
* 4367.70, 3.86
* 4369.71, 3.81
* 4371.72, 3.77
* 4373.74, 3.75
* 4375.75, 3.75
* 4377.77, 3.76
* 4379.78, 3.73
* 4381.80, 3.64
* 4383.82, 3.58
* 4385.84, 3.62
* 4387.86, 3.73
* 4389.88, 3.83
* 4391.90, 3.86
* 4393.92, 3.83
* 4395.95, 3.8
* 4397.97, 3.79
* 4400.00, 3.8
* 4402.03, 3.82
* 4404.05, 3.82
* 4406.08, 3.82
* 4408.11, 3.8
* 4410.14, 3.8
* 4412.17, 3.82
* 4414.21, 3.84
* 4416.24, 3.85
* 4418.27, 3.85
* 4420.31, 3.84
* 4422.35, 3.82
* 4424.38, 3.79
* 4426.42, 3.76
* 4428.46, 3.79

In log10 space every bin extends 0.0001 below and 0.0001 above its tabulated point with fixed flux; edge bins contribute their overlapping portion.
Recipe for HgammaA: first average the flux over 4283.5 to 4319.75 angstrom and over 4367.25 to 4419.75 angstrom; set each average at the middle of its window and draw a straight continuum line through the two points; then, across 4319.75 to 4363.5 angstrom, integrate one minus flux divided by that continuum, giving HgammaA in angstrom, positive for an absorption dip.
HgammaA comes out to 1.71 angstrom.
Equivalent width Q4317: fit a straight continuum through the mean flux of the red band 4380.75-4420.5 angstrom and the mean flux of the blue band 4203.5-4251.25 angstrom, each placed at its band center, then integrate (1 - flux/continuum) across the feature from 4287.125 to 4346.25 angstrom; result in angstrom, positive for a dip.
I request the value 3.9 angstrom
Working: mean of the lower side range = 3.74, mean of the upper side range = 3.79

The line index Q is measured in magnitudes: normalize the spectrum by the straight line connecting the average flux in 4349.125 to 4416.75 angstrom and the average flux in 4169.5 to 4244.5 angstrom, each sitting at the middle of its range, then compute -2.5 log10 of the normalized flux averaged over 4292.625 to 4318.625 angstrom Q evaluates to 0.06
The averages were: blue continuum 3.76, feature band 3.58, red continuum 3.78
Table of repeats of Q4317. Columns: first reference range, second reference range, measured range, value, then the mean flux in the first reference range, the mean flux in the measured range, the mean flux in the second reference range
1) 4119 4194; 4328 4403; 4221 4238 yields 0.4 angstrom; 3.79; 3.64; 3.64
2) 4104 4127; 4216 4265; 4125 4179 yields -0.9 angstrom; 3.71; 3.78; 3.73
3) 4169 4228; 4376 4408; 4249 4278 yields -0.1 angstrom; 3.77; 3.79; 3.76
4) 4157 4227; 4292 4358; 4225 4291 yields -1.4 angstrom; 3.78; 3.73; 3.53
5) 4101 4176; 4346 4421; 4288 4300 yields 0.5 angstrom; 3.72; 3.59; 3.78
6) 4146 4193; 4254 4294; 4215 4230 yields 0.4 angstrom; 3.78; 3.65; 3.75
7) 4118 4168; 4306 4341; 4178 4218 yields -1.0 angstrom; 3.8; 3.82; 3.55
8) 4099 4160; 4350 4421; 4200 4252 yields -0.3 angstrom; 3.69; 3.75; 3.79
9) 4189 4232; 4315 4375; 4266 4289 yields -0.2 angstrom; 3.77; 3.73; 3.61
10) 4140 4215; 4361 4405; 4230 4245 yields 0.2 angstrom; 3.8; 3.74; 3.79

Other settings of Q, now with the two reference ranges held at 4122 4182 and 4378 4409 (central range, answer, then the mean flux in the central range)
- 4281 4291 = 0.029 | 3.67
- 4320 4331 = 0.015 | 3.72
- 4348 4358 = 0.024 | 3.68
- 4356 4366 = -0.034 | 3.89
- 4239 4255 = 0.003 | 3.76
